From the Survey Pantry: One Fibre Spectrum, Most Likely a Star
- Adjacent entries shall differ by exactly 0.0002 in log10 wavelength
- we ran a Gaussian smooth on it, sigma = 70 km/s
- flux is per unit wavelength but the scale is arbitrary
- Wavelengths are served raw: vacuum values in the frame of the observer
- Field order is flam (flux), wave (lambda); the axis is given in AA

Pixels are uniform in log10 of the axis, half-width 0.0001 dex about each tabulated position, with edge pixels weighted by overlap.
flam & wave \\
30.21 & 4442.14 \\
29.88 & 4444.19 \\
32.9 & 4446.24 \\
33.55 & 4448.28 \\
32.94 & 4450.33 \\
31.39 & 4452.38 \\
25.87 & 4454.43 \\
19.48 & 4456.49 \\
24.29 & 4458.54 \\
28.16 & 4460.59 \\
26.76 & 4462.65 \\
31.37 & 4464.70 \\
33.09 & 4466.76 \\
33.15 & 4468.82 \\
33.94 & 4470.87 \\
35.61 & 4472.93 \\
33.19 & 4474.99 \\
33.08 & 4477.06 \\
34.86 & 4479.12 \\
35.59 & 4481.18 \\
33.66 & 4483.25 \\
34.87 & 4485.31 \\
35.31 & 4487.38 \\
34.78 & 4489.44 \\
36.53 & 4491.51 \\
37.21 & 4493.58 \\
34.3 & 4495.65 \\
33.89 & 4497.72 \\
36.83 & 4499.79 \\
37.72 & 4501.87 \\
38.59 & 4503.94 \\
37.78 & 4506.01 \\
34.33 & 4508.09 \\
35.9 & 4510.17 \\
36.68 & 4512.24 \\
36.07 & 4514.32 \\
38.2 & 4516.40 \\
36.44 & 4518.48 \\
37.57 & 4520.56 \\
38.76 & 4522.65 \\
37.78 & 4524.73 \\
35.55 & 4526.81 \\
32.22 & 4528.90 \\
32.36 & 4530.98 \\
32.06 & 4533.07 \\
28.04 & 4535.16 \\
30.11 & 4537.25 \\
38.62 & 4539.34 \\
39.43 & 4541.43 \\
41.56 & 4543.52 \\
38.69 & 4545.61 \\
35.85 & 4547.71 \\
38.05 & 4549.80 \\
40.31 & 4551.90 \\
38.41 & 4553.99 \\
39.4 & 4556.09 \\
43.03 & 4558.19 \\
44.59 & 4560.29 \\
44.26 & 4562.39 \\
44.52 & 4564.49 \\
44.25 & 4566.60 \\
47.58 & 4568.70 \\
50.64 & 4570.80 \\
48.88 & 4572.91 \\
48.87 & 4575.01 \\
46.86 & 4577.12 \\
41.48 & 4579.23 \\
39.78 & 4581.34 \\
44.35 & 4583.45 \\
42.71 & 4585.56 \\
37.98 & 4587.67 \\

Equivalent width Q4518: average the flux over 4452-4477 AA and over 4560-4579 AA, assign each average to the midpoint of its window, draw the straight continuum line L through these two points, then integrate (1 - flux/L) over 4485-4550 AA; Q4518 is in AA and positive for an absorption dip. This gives 3.5 AA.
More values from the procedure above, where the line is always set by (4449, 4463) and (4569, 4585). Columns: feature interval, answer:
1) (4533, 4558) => 2.38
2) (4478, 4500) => -2.04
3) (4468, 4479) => -1.50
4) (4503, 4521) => -0.53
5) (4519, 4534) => 1.07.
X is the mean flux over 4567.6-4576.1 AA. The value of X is 49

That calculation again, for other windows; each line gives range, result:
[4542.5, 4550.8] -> 38.5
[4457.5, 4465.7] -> 27.6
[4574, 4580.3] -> 45.7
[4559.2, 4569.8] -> 45.1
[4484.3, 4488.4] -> 35.1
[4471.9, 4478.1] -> 33.9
